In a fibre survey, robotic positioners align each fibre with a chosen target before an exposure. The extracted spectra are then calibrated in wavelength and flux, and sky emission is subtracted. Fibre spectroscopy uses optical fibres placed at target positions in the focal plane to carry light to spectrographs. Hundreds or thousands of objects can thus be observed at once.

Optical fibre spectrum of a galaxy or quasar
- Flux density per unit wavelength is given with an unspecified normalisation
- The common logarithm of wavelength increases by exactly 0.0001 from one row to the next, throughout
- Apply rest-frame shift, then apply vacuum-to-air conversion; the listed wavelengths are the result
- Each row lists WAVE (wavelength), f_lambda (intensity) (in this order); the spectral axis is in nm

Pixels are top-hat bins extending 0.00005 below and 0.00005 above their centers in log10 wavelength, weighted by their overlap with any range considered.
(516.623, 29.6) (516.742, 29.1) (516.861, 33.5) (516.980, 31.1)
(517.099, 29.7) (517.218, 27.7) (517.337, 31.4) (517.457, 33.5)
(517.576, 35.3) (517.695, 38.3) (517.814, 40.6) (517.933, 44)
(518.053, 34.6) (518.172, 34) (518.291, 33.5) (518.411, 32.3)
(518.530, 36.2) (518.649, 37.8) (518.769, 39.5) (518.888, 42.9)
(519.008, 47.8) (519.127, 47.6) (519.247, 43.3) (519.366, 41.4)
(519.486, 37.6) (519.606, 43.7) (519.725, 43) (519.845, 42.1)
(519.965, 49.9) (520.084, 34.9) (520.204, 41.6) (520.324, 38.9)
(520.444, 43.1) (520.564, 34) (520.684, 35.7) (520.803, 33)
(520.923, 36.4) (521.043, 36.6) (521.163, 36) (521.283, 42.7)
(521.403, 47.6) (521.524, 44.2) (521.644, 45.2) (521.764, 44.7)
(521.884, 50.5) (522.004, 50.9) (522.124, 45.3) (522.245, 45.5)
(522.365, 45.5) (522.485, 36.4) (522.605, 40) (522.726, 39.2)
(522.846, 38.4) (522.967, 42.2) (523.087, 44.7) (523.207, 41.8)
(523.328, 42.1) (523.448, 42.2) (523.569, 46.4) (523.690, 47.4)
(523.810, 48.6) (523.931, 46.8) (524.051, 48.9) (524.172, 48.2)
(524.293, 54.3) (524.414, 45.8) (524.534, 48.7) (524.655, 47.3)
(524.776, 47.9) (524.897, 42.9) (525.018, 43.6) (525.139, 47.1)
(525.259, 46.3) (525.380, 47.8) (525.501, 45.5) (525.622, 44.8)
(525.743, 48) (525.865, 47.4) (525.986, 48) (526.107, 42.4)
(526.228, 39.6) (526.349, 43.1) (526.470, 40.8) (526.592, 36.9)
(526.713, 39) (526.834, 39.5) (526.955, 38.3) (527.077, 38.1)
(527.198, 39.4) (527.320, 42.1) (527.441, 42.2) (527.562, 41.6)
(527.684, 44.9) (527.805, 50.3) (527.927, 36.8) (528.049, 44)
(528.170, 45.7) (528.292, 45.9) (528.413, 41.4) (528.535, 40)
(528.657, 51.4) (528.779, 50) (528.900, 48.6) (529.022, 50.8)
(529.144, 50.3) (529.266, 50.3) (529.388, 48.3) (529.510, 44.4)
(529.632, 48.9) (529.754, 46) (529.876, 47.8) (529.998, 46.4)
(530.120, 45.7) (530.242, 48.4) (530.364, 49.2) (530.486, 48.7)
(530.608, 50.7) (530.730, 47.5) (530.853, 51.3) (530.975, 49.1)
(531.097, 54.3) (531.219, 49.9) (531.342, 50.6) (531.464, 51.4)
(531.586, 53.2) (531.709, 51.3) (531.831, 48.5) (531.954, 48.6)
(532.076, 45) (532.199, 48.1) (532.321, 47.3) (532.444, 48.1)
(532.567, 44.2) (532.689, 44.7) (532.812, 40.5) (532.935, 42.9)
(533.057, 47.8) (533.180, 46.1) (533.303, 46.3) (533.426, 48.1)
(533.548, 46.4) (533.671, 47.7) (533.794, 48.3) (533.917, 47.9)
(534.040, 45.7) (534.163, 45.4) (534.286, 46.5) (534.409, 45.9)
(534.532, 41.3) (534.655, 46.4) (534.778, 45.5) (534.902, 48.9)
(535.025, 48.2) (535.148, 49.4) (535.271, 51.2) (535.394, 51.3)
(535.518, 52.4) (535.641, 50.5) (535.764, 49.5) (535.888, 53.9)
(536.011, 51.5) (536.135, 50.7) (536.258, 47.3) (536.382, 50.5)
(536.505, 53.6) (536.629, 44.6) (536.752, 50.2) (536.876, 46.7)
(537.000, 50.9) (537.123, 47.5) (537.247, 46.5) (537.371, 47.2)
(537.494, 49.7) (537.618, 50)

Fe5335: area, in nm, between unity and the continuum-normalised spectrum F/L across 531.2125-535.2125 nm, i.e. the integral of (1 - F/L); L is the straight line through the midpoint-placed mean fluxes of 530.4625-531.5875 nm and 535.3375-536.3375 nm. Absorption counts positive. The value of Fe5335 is 0.28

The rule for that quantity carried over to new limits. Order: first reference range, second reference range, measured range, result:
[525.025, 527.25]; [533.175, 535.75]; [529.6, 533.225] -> -0.171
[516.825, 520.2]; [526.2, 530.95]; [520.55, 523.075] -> -0.072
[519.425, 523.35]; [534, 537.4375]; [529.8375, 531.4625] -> -0.112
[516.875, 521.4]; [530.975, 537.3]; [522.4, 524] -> -0.074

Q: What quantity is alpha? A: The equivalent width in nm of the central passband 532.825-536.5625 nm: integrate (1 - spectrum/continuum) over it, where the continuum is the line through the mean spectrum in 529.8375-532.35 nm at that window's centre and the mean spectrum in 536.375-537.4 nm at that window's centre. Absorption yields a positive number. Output 0.053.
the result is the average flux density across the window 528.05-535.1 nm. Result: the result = 47.5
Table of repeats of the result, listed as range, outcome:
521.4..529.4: 44.7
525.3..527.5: 42.4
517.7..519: 38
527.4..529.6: 46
